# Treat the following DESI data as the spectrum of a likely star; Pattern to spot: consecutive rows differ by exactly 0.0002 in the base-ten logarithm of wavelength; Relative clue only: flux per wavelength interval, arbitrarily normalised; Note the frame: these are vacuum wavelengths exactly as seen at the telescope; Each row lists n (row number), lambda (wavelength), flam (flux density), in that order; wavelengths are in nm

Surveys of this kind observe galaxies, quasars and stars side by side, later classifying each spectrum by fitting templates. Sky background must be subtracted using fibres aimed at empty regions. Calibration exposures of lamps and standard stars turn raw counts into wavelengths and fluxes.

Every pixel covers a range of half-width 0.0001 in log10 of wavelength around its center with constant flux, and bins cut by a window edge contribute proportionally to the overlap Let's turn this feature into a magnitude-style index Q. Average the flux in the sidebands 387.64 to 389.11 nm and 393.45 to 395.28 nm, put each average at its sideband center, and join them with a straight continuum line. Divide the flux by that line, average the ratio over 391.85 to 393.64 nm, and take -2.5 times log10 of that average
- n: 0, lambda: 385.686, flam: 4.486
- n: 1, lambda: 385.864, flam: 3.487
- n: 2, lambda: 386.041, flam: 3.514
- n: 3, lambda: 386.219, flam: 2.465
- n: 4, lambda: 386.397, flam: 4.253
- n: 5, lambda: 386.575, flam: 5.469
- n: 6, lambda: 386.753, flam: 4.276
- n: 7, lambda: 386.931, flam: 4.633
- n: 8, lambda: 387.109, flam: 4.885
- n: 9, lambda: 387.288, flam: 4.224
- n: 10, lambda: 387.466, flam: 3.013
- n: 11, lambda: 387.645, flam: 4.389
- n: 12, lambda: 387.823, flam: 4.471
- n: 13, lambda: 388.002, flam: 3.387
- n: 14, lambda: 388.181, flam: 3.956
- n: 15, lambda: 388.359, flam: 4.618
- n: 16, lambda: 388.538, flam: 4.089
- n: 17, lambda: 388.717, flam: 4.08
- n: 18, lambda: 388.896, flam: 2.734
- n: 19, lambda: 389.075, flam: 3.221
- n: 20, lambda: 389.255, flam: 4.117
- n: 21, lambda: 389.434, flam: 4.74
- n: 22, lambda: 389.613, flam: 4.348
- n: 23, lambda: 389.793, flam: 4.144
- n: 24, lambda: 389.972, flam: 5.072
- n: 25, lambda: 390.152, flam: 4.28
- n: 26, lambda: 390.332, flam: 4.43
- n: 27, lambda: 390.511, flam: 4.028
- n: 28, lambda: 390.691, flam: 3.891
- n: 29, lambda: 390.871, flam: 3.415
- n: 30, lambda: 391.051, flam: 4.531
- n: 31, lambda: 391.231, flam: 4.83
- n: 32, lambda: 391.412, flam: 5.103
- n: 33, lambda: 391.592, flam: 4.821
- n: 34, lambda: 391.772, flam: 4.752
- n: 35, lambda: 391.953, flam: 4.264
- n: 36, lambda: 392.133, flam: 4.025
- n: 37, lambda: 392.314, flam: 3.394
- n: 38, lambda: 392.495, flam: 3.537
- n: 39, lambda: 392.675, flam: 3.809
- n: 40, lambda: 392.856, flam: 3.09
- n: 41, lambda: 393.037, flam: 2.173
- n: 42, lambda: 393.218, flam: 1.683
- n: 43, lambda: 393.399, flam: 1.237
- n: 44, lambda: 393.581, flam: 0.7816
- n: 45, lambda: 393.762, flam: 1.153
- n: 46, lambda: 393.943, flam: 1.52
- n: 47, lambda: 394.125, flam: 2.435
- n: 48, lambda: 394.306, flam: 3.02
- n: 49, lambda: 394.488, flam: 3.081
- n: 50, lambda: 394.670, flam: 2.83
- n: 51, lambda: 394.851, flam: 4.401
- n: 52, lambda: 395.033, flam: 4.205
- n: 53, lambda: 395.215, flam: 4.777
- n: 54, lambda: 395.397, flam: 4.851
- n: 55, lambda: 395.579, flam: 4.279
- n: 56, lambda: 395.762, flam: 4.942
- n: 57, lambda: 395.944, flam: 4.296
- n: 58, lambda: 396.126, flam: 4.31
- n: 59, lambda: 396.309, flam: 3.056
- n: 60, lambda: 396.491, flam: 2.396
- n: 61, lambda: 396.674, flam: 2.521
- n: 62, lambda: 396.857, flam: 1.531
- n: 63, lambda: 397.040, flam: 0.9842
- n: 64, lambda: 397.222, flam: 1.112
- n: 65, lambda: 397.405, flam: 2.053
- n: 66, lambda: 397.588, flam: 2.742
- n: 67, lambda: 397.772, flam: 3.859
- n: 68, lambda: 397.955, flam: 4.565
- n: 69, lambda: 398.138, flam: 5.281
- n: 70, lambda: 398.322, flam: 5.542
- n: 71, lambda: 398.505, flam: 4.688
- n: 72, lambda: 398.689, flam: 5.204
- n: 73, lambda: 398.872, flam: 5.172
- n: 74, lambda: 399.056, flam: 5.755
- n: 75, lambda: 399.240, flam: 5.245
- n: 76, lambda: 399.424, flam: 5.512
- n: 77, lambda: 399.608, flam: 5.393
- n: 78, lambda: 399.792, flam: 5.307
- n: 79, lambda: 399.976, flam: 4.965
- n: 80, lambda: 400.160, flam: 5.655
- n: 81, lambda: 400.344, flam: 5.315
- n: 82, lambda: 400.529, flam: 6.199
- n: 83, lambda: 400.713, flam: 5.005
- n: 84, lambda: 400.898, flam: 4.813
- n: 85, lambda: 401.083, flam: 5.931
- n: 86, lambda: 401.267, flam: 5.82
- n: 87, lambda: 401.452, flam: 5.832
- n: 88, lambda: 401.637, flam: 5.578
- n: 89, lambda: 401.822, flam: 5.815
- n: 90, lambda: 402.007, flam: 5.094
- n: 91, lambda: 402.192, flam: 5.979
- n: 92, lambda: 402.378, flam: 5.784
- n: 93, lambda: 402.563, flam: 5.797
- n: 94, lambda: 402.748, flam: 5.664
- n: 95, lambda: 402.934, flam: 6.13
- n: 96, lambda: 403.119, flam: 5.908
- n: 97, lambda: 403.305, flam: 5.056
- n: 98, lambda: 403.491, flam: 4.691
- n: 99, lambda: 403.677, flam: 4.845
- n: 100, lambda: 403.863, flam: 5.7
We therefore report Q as 0.09 mag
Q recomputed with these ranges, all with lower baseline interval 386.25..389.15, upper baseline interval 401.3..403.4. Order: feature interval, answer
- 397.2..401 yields 0.118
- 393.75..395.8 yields 0.358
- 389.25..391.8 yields -0.012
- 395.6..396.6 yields 0.295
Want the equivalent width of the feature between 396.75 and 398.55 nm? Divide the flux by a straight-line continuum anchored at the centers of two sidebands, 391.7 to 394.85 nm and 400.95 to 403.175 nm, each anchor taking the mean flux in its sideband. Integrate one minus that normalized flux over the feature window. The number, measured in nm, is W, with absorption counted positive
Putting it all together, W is 0.48 nm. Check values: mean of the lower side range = 2.79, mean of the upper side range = 5.76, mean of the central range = 3.19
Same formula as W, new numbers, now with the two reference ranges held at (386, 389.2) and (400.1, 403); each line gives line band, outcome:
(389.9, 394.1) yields 0.958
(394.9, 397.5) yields 0.900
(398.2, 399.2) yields 0.007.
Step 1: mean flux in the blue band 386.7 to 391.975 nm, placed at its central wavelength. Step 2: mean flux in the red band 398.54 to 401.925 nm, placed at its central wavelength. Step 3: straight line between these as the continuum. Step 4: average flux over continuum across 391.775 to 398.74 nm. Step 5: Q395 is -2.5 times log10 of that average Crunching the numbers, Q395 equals 0.44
